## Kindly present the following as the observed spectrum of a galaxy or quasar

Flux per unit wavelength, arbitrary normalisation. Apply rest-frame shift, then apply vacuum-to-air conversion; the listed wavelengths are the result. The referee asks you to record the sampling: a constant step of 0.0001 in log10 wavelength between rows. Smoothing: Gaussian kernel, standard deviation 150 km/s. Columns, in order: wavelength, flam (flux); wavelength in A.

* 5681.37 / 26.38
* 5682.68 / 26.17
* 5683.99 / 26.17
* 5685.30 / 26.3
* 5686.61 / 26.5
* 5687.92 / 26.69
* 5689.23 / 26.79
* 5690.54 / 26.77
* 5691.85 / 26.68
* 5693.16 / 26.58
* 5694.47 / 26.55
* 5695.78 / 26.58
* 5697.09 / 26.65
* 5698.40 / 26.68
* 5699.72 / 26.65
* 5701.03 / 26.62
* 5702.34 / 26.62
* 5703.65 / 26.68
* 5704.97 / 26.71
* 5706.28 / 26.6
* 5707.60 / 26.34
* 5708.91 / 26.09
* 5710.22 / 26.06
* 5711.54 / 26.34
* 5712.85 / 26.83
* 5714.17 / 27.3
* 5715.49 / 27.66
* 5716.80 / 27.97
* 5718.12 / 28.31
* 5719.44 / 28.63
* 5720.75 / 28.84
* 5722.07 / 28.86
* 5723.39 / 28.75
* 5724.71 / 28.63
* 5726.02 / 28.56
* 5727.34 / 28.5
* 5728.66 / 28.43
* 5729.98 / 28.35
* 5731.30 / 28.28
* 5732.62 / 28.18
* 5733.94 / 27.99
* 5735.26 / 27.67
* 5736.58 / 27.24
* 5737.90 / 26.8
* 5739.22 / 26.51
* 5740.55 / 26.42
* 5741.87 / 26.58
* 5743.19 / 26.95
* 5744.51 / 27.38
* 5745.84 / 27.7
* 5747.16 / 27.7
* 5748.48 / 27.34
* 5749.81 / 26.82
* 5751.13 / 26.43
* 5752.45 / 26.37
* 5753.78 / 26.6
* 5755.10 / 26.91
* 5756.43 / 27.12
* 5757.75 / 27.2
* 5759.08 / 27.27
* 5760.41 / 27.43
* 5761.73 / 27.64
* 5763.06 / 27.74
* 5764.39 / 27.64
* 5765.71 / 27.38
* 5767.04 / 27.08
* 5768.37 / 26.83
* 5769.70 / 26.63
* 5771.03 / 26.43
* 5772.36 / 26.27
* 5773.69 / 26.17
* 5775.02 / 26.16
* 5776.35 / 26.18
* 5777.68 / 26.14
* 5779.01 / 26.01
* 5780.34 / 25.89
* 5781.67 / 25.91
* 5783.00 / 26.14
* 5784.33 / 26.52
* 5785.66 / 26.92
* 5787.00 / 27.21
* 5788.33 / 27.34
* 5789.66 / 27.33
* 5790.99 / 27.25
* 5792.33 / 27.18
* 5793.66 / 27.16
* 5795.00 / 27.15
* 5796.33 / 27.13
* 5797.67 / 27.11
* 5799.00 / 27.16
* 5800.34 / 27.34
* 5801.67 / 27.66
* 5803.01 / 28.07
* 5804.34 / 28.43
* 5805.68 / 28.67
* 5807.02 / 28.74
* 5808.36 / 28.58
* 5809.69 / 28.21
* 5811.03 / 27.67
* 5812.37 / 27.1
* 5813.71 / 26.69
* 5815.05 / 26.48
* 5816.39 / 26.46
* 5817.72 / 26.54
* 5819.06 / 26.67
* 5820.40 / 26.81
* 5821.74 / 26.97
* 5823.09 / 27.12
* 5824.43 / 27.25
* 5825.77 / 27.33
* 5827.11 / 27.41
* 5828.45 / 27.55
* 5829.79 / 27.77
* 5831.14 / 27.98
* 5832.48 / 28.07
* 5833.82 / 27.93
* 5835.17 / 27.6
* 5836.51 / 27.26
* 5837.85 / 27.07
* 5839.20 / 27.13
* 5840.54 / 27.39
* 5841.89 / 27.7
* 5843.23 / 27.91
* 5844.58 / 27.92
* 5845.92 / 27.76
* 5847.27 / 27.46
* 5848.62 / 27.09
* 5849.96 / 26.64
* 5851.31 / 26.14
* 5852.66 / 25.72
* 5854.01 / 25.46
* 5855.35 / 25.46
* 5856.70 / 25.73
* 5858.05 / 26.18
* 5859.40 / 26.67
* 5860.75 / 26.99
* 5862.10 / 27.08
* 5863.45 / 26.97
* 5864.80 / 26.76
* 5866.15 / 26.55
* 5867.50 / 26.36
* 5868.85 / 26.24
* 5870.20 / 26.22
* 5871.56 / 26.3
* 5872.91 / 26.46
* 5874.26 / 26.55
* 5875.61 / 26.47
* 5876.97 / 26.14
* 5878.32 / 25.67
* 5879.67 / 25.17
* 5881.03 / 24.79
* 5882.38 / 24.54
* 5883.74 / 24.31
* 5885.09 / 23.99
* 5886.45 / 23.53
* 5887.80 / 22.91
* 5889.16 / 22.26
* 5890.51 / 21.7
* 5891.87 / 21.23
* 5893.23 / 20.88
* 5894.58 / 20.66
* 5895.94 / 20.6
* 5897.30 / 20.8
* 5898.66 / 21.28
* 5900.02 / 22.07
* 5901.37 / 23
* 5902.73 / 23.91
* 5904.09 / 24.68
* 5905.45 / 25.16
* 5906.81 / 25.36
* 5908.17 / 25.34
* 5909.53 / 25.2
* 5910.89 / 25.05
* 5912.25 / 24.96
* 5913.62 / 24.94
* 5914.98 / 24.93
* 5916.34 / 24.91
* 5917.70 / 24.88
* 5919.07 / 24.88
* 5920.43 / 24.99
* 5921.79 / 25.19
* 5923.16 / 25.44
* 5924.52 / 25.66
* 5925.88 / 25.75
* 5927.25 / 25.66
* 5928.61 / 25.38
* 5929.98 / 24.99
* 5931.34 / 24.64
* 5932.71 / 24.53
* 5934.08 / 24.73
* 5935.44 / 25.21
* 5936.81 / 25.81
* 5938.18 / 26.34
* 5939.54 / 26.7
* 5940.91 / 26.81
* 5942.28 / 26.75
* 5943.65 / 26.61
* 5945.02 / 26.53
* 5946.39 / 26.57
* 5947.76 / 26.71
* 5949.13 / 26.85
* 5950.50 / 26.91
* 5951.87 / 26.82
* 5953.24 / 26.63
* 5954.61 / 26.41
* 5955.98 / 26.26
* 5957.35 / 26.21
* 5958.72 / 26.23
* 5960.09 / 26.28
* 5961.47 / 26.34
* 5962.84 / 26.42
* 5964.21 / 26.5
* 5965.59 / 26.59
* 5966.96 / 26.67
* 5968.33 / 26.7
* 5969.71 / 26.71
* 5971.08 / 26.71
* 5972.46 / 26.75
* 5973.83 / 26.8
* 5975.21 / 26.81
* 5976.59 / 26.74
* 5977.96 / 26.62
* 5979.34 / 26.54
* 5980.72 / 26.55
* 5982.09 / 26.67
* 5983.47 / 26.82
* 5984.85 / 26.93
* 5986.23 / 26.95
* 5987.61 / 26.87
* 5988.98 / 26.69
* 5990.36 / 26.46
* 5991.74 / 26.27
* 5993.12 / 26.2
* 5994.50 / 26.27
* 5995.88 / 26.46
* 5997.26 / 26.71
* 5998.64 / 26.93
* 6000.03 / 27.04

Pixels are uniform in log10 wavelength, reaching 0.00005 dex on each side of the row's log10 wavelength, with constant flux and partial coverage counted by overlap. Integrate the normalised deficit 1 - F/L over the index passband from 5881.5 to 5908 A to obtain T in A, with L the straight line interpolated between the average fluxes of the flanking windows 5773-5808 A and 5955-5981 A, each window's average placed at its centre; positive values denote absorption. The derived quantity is 3.9 A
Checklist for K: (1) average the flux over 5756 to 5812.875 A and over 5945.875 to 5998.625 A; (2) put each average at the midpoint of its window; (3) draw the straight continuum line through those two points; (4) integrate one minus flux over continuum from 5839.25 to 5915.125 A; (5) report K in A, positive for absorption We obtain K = 5.0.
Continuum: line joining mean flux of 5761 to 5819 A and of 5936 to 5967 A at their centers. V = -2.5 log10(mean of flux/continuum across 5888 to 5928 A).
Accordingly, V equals 0.12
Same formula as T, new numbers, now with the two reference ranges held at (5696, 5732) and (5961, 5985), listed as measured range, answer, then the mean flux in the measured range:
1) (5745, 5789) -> 0.8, 26.8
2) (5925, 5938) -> 0.8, 25.2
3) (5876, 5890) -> 1.4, 24.3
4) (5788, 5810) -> -0.4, 27.7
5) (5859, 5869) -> 0.1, 26.7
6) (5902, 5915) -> 0.9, 24.9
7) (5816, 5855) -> -0.1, 27.2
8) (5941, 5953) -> 0.0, 26.7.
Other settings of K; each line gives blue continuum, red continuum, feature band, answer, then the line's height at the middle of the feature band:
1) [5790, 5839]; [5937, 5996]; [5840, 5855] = 0.1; 27.2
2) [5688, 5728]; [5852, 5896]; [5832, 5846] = -1.2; 25.5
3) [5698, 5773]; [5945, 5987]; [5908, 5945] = 1.8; 26.7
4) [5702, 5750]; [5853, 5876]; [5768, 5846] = -1.0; 26.8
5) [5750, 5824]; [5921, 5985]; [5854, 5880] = 0.3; 26.7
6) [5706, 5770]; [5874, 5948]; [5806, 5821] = -0.6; 26.2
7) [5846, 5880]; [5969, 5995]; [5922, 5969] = 0.8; 26.6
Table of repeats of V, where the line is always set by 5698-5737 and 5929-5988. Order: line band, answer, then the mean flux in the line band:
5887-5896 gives 0.23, 21.6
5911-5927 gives 0.06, 25.1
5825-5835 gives -0.03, 27.7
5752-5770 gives 0.01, 27.1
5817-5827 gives 0.00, 27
